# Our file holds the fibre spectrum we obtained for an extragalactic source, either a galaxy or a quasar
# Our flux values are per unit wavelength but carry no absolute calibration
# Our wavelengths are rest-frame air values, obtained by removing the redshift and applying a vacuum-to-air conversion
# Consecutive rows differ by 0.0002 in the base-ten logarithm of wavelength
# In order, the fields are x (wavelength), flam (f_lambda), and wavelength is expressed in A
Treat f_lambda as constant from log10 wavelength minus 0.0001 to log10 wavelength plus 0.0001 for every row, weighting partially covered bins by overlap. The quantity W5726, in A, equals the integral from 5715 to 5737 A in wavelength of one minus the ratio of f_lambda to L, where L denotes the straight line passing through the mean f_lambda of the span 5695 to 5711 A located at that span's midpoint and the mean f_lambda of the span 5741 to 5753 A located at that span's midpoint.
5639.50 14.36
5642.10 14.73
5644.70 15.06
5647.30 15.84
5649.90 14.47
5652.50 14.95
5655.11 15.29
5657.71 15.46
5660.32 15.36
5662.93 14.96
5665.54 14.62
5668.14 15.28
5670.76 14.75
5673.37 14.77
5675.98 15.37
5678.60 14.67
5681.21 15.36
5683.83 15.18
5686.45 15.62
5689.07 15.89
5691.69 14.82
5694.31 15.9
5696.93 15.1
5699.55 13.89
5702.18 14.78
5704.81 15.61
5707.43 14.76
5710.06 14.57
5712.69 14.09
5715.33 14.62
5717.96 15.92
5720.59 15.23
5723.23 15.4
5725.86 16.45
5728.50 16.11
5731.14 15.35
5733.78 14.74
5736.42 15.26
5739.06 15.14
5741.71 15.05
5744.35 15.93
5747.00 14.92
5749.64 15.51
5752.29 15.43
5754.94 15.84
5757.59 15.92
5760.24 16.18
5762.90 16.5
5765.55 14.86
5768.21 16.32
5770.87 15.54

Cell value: -0.5 A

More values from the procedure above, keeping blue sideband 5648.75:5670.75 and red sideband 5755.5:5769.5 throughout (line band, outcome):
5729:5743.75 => 0.5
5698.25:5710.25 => 0.5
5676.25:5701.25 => 0.2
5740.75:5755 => 0.4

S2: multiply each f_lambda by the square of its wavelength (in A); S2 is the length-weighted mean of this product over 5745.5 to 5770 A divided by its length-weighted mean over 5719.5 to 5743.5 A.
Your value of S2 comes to 1.03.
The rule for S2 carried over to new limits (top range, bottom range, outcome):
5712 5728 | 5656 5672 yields 1.04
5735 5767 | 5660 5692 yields 1.05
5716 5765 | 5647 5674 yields 1.07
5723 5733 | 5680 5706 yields 1.05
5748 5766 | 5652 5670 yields 1.08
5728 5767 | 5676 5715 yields 1.05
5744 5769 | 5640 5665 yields 1.08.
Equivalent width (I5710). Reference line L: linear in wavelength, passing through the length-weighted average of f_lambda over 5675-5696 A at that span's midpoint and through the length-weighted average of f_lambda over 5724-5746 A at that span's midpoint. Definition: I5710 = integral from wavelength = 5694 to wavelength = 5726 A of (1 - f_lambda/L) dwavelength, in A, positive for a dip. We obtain 0.8 A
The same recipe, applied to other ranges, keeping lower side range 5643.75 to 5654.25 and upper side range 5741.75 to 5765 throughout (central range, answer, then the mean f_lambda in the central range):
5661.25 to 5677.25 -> 0.3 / 15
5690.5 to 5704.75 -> 0.4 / 15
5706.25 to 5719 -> 0.6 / 14.8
